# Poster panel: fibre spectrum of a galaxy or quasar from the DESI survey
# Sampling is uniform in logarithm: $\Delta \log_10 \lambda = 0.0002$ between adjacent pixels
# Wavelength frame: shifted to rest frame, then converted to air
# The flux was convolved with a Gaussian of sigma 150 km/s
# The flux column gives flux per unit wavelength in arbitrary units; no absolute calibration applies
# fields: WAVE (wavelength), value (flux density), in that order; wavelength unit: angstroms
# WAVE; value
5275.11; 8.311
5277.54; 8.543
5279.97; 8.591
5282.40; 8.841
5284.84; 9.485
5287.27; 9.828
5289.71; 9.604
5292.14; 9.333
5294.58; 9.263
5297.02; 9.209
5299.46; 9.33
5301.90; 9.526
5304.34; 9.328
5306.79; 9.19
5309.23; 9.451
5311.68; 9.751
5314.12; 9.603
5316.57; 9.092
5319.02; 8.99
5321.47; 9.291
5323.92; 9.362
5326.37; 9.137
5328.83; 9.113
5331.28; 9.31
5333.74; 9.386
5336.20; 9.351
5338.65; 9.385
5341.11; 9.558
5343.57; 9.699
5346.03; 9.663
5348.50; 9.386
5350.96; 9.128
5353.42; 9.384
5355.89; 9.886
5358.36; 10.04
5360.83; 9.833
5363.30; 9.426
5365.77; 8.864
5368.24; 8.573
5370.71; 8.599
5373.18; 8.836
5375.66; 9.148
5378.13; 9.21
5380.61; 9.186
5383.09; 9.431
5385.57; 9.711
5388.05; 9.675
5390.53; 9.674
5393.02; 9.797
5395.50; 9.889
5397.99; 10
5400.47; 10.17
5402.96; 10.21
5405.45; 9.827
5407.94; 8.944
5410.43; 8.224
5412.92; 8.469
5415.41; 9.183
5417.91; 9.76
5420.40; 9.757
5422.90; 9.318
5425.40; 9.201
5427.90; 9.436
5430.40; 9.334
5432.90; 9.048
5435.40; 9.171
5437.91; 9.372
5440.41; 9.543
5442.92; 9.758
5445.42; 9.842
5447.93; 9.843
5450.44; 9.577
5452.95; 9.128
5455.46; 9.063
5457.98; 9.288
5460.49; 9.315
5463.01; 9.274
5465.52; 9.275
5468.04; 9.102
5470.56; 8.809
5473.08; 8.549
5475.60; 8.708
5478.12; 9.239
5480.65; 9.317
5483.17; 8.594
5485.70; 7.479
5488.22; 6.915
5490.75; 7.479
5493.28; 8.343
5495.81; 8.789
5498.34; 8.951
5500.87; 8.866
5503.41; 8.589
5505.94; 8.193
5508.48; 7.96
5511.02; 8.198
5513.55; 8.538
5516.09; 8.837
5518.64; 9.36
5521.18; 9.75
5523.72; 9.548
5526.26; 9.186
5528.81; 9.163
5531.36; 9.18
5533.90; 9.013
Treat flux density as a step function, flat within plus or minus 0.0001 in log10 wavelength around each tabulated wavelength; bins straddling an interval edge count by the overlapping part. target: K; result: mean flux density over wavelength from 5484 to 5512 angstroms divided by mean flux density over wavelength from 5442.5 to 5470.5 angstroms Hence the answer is 0.9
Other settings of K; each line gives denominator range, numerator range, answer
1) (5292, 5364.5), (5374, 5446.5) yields 1.00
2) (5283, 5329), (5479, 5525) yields 0.91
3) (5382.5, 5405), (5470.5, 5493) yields 0.84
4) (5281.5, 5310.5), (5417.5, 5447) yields 1.01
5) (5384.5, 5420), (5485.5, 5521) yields 0.88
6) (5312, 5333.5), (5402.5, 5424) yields 1.00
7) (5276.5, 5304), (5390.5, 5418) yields 1.03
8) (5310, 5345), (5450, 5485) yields 0.97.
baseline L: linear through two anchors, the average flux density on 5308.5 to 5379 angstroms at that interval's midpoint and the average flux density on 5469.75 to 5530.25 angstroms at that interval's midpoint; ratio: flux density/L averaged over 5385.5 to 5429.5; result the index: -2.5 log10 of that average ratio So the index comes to -0.05 mag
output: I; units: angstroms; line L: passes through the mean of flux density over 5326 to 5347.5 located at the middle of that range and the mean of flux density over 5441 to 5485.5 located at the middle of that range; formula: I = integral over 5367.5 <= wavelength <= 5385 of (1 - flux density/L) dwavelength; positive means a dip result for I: 0.6 angstroms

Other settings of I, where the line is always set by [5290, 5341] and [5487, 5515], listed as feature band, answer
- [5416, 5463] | -4.4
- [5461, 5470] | -0.8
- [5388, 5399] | -1.2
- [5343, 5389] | -1.5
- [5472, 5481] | -0.6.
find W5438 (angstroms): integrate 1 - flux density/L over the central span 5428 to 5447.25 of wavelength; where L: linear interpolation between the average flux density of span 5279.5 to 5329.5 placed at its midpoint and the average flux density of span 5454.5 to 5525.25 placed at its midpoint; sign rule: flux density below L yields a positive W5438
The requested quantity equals -1.2 angstroms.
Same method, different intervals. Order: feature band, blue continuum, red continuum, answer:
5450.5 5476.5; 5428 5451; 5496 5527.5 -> 0.5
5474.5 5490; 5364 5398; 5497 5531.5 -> 1.1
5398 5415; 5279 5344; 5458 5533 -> -0.6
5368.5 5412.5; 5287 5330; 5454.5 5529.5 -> -1.6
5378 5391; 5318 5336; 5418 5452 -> -0.2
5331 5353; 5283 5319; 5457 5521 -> -0.5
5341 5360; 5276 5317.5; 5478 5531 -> -1.0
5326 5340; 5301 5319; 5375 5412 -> 0.2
